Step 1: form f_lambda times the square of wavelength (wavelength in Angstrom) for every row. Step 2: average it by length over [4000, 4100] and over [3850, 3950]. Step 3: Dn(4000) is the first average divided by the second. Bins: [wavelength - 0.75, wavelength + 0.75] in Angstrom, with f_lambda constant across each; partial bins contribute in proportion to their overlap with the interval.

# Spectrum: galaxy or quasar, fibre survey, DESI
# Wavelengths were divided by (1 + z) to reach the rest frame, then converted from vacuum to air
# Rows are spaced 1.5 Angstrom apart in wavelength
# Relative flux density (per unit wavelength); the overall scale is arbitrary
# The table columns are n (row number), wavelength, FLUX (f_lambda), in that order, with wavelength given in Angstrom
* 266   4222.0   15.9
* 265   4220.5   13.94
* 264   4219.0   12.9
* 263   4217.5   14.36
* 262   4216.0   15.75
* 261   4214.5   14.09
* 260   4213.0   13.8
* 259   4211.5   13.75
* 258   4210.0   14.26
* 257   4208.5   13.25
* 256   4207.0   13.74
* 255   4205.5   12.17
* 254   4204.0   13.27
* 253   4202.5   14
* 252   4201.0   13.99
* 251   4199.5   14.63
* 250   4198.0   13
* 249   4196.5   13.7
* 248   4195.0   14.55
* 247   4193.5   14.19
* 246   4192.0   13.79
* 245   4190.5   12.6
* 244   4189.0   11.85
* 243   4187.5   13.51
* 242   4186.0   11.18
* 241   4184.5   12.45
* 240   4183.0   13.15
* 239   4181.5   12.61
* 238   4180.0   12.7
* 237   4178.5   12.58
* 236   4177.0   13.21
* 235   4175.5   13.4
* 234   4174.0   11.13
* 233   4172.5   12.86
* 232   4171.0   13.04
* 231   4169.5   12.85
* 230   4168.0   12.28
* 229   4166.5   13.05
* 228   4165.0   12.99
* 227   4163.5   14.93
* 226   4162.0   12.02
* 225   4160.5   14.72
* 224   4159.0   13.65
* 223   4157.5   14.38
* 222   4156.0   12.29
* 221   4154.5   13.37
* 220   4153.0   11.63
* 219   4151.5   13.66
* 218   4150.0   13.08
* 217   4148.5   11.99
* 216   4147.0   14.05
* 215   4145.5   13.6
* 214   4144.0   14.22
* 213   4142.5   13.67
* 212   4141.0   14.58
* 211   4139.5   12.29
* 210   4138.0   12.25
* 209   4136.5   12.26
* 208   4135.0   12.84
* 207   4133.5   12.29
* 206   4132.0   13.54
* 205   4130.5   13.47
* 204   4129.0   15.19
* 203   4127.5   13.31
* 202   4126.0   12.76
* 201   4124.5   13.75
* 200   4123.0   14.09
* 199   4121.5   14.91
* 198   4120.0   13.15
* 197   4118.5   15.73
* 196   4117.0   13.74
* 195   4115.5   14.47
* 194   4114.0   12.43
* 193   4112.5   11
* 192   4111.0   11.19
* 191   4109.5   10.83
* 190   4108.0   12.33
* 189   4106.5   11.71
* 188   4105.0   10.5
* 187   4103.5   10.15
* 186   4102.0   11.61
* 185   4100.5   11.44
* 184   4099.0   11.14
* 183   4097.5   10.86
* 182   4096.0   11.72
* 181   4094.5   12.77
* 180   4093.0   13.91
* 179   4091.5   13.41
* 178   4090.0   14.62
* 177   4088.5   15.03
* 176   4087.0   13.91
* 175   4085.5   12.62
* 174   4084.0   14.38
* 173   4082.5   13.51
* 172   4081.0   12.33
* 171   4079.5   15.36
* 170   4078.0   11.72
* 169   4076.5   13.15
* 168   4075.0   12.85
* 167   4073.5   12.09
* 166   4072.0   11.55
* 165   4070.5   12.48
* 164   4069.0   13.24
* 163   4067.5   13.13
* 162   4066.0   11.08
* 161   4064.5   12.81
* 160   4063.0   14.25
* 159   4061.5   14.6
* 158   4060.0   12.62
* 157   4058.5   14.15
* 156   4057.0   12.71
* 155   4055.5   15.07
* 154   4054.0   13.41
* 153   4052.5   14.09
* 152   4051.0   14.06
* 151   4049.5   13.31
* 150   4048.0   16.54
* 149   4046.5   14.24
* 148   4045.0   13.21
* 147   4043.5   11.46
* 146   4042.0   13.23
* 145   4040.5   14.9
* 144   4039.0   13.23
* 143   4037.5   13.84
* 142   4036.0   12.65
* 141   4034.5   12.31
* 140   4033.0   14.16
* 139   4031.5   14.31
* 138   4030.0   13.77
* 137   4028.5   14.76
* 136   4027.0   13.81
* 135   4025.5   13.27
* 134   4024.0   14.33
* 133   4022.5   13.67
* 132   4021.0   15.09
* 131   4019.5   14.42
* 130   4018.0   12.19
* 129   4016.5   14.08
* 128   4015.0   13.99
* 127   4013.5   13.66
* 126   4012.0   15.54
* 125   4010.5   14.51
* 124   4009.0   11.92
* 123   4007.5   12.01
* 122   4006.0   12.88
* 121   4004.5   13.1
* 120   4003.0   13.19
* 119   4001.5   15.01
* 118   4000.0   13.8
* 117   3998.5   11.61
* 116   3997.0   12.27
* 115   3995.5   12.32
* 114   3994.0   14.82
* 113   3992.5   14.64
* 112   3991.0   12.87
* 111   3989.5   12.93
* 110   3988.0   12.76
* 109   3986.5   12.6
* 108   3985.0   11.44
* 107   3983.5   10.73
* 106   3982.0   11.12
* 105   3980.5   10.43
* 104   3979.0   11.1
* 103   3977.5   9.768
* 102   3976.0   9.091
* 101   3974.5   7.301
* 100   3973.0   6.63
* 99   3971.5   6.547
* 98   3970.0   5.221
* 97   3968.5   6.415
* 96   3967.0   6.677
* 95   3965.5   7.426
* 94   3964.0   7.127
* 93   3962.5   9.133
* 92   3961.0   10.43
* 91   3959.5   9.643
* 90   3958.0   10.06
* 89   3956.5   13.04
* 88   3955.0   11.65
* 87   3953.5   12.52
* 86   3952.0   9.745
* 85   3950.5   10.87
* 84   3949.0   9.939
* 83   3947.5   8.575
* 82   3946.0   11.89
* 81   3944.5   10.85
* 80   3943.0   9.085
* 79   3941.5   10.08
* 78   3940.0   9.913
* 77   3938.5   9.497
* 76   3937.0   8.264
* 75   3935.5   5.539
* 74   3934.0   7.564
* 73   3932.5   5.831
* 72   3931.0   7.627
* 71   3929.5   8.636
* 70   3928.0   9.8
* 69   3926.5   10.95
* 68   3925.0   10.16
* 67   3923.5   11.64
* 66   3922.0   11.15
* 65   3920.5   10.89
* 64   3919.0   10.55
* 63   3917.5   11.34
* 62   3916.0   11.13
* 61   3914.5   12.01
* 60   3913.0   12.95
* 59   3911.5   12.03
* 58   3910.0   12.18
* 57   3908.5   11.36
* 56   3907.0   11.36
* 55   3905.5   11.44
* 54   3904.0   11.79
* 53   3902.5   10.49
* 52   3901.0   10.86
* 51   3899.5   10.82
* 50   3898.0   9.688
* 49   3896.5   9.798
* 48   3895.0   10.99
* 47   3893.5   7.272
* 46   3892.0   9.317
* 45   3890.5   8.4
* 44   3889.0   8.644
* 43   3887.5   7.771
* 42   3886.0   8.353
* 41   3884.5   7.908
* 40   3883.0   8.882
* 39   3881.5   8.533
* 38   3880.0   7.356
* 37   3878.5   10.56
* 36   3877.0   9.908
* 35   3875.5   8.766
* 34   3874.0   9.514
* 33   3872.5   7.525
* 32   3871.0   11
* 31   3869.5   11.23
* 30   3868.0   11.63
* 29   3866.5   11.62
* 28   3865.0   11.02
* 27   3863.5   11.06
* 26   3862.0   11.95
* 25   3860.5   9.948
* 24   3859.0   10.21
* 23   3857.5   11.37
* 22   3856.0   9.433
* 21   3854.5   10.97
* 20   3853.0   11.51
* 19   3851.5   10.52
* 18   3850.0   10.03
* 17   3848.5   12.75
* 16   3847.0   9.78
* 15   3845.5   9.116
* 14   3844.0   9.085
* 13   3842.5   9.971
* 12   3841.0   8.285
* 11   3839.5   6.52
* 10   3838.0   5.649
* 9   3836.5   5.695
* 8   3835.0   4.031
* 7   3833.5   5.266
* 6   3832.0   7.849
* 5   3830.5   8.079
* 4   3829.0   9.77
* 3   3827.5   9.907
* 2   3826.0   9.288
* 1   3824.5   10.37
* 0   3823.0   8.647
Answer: 1.45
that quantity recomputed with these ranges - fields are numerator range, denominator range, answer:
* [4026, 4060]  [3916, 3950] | 1.52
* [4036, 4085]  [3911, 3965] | 1.42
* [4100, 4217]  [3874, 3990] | 1.50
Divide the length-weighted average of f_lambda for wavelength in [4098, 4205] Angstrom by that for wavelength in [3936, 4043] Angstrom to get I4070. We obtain 1.1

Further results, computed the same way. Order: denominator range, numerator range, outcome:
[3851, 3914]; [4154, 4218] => 1.31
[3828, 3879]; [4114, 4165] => 1.43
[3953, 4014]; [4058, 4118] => 1.14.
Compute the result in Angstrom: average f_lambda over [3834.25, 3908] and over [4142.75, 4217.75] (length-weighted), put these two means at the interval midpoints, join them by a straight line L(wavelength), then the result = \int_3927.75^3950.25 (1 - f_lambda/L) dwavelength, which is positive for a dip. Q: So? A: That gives 3.3 Angstrom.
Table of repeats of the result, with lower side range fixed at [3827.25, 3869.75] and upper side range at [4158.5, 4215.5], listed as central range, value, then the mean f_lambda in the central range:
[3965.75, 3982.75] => 4.2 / 8.19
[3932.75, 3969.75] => 4.5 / 9.31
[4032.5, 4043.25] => -1.7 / 13.4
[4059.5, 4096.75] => -3.6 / 13.2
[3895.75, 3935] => -1.3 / 10.5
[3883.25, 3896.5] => 1.7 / 8.66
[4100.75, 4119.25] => 0.4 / 12.1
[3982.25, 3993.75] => -1.7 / 12.6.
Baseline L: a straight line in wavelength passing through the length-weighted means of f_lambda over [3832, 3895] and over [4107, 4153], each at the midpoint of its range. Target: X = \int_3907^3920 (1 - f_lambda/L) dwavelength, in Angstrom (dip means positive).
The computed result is -2.2 Angstrom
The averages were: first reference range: 9.23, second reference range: 13.2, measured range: 11.7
